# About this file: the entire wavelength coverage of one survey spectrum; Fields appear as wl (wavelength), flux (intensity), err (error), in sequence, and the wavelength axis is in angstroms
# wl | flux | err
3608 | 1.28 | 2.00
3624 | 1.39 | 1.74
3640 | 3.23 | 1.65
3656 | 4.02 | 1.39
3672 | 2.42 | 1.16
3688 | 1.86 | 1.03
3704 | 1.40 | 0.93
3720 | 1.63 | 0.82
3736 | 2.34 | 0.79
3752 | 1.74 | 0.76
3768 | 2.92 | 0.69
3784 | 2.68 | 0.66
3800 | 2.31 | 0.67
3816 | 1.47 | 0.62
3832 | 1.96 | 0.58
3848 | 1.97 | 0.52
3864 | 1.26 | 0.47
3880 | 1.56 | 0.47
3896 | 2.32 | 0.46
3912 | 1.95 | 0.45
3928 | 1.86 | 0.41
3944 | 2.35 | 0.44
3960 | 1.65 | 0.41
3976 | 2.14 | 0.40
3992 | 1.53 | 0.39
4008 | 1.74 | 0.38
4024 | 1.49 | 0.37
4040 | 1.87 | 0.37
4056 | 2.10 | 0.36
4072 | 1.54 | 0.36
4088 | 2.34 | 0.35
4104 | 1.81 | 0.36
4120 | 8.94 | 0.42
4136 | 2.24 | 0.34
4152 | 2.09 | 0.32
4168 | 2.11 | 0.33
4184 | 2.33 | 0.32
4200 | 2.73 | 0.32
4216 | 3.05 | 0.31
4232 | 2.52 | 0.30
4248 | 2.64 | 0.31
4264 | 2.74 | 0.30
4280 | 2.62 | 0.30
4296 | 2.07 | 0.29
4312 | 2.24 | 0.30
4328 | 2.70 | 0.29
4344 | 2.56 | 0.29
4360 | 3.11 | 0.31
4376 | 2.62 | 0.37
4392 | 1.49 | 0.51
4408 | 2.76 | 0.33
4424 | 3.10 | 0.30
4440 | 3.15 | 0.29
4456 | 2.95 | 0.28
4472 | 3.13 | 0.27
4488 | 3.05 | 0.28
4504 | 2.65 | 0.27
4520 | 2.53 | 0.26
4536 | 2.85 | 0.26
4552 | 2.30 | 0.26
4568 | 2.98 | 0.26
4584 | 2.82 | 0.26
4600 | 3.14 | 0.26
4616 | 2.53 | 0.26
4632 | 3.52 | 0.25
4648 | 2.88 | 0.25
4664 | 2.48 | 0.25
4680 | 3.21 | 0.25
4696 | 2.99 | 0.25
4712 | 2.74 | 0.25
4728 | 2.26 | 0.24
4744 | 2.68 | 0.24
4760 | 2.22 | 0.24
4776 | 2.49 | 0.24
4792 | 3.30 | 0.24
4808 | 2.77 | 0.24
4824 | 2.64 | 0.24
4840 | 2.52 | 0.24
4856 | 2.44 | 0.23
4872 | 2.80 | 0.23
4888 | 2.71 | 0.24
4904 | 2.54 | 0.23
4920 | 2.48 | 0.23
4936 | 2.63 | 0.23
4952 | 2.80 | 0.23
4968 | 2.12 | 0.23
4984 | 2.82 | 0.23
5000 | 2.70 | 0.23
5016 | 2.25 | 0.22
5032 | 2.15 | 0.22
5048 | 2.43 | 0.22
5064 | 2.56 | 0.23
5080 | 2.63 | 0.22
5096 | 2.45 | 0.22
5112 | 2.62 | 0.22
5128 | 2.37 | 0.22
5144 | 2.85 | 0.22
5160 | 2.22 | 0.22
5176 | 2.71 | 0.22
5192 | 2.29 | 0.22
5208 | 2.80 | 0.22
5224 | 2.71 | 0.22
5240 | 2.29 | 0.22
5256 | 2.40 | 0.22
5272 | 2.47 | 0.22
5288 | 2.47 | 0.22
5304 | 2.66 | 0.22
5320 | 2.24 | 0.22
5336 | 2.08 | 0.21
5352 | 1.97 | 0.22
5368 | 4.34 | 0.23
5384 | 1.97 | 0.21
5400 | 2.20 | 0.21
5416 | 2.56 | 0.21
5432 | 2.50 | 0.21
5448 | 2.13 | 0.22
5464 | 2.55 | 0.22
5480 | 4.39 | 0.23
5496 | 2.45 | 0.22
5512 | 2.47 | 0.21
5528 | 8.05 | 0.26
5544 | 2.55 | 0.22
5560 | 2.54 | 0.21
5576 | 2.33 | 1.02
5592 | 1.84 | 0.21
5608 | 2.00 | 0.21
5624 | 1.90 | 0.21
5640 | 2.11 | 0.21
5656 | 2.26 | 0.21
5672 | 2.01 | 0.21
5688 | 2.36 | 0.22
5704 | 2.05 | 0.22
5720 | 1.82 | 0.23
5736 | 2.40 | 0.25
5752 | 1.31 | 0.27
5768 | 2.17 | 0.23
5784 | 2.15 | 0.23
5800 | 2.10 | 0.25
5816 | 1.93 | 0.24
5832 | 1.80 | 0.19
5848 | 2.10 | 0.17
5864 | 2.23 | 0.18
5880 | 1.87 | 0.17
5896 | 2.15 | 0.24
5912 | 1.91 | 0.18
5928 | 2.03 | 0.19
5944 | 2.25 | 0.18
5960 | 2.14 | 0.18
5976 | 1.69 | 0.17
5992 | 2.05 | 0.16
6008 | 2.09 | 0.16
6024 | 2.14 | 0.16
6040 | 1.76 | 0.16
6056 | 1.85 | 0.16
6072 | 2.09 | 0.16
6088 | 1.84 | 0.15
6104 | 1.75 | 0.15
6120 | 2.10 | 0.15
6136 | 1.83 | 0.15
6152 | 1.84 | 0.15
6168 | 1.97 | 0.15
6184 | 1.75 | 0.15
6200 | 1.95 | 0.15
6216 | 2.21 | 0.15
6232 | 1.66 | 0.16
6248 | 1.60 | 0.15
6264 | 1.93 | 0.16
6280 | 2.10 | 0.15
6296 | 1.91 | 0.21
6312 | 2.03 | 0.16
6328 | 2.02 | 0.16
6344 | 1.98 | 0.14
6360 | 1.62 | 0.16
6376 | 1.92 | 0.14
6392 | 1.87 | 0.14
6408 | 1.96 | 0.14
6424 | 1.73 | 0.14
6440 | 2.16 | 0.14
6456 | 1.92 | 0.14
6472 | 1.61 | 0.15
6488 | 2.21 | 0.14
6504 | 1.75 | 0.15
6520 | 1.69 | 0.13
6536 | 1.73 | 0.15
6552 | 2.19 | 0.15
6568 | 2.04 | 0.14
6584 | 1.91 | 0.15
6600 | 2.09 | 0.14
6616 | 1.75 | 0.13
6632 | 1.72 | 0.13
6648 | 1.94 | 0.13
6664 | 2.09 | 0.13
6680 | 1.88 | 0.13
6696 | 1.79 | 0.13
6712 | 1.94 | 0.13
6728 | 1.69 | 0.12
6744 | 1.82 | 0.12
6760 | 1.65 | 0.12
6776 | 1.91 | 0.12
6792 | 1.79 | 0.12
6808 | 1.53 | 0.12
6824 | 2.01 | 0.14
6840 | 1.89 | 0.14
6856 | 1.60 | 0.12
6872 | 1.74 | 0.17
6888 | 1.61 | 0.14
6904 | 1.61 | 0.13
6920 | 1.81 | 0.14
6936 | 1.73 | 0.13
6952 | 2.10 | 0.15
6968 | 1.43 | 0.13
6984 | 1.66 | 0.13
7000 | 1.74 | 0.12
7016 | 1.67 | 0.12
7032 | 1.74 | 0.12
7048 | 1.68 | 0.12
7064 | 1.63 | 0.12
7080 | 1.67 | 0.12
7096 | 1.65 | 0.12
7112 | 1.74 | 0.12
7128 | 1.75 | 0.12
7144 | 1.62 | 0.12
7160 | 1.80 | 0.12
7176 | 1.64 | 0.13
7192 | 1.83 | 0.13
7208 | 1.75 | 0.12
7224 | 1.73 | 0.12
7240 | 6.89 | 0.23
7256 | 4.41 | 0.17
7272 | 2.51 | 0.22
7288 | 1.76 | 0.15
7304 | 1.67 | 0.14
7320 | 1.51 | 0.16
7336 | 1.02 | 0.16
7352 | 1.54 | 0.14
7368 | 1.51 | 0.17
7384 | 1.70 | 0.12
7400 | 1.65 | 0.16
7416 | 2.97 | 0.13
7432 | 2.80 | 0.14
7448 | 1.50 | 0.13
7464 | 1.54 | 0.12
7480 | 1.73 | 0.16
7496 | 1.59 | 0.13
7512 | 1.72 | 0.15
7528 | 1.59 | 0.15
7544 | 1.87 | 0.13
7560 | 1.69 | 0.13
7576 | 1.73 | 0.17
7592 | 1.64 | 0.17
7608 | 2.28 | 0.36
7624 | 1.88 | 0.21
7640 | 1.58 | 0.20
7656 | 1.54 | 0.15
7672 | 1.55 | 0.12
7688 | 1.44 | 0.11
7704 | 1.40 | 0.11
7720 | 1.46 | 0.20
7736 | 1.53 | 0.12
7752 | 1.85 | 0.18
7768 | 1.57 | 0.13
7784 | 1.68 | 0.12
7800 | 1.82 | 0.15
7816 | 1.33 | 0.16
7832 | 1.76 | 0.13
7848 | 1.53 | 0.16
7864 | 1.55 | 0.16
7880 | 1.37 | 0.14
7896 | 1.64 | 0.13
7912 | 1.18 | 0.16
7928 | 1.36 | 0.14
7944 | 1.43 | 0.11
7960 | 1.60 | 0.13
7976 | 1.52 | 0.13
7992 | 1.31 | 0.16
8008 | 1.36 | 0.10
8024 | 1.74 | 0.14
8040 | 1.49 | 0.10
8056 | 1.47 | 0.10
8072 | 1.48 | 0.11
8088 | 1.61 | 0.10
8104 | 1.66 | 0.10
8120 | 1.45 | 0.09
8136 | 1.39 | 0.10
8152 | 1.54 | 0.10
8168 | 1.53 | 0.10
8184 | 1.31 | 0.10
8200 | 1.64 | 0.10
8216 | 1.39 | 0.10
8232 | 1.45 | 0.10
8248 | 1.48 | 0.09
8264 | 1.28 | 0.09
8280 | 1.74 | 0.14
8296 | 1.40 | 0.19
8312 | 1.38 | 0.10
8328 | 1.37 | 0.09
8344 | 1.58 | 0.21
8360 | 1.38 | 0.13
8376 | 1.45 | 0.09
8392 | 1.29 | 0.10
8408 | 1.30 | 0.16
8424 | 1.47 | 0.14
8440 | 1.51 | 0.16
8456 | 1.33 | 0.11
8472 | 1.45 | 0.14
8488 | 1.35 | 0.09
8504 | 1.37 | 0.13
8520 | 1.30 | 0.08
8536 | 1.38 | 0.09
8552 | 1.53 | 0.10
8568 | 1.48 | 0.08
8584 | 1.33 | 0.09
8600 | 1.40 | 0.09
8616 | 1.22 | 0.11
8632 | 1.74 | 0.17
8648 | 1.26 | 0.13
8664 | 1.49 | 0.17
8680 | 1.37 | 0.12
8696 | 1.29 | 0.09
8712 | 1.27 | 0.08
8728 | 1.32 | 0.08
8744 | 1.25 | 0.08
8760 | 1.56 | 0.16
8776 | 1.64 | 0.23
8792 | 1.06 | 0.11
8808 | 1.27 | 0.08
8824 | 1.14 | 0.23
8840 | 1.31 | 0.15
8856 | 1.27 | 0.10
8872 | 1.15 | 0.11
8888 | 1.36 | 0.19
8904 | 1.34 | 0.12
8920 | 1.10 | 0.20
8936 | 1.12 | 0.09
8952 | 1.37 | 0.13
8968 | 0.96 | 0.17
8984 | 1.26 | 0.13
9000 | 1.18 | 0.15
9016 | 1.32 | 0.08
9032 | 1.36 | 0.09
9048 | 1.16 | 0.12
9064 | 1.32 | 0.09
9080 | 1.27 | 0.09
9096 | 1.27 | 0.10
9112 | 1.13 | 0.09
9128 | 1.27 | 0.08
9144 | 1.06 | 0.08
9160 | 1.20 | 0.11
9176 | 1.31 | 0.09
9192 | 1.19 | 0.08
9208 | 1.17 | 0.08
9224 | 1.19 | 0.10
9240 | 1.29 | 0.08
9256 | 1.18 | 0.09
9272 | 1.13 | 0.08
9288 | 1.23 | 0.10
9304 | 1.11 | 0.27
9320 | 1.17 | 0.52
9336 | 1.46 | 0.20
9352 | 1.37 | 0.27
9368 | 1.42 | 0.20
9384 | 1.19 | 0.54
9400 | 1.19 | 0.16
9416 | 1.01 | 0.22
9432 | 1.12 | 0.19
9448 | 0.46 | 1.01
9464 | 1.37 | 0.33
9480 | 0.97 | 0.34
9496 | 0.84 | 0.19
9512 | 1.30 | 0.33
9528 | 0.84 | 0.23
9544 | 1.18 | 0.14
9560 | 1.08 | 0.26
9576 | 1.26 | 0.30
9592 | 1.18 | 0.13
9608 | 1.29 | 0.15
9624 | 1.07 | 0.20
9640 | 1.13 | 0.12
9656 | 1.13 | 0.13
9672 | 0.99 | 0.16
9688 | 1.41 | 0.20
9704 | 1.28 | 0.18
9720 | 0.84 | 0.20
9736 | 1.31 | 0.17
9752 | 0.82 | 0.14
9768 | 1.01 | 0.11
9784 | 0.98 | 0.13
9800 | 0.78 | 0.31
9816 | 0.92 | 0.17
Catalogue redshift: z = 0.104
